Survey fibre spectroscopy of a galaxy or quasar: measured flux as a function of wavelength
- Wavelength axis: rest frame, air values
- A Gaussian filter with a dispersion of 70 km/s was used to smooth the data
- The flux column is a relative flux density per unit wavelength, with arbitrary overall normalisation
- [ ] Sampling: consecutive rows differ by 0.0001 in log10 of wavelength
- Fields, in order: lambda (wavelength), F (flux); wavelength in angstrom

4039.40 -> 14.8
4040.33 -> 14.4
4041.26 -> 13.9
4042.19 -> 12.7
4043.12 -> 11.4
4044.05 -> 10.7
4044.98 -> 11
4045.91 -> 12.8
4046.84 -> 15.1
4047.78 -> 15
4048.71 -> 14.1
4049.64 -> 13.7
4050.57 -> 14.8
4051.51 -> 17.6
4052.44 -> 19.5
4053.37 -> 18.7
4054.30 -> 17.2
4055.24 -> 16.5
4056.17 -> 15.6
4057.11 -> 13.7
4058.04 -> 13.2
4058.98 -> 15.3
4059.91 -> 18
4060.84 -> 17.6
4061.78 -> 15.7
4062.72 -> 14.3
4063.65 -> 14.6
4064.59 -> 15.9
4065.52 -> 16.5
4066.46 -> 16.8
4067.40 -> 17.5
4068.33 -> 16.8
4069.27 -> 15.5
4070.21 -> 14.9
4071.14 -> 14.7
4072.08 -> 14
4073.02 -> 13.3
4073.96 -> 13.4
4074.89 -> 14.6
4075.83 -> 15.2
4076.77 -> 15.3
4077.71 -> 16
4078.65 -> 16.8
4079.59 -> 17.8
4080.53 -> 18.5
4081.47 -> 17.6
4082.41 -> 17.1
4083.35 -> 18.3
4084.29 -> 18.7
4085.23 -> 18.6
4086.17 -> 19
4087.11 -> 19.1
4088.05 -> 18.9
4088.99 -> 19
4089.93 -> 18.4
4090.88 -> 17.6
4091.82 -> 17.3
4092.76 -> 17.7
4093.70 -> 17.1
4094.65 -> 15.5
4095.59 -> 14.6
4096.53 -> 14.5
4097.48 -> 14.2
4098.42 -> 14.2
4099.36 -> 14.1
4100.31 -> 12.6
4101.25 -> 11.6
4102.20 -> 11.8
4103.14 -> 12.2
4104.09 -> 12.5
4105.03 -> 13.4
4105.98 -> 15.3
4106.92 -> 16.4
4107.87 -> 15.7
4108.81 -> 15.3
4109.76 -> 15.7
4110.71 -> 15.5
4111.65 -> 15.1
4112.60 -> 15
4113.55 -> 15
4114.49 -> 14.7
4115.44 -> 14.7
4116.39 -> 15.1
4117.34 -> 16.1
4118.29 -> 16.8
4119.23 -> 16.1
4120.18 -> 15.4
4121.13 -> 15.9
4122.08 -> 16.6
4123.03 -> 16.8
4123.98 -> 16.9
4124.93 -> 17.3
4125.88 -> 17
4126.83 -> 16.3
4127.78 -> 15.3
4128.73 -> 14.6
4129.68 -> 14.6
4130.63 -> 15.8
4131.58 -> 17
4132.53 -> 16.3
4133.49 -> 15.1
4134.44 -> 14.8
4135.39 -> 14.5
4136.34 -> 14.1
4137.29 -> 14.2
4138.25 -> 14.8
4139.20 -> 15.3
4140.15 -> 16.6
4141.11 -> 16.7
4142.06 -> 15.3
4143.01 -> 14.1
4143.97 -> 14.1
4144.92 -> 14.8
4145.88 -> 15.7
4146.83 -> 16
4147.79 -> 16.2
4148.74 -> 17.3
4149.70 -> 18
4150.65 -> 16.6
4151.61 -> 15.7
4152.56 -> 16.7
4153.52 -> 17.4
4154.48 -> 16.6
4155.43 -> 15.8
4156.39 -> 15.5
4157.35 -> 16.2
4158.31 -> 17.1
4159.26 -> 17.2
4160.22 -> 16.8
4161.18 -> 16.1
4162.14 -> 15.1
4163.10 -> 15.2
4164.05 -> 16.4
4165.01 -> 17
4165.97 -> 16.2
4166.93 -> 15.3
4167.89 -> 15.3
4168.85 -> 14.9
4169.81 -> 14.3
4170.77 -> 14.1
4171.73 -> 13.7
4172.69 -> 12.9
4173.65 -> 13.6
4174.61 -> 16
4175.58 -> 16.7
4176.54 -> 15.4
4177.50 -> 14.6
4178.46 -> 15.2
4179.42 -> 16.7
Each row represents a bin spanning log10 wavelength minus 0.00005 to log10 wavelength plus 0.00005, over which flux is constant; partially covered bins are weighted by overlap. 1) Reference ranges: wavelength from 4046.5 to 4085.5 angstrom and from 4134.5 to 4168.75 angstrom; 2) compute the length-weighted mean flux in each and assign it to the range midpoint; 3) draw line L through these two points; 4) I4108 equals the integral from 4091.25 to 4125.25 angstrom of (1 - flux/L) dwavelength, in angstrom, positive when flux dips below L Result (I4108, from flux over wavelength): 1.75 angstrom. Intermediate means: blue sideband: 16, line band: 15.1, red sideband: 15.9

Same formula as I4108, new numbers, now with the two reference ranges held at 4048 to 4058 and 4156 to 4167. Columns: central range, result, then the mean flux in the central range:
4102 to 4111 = 0.9 angstrom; 14.4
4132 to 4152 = 0.8 angstrom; 15.5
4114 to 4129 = 0.1 angstrom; 16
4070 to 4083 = 0.3 angstrom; 15.7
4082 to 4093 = -1.5 angstrom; 18.3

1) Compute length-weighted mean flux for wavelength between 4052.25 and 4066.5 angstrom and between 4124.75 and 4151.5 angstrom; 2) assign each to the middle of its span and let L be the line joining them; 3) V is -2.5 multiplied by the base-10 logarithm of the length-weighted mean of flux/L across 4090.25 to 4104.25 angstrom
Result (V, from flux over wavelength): 0.09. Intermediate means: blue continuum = 16.1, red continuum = 15.6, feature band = 14.6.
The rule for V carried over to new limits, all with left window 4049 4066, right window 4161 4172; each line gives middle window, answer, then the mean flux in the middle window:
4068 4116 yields 0.01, 15.7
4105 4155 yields -0.01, 15.7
